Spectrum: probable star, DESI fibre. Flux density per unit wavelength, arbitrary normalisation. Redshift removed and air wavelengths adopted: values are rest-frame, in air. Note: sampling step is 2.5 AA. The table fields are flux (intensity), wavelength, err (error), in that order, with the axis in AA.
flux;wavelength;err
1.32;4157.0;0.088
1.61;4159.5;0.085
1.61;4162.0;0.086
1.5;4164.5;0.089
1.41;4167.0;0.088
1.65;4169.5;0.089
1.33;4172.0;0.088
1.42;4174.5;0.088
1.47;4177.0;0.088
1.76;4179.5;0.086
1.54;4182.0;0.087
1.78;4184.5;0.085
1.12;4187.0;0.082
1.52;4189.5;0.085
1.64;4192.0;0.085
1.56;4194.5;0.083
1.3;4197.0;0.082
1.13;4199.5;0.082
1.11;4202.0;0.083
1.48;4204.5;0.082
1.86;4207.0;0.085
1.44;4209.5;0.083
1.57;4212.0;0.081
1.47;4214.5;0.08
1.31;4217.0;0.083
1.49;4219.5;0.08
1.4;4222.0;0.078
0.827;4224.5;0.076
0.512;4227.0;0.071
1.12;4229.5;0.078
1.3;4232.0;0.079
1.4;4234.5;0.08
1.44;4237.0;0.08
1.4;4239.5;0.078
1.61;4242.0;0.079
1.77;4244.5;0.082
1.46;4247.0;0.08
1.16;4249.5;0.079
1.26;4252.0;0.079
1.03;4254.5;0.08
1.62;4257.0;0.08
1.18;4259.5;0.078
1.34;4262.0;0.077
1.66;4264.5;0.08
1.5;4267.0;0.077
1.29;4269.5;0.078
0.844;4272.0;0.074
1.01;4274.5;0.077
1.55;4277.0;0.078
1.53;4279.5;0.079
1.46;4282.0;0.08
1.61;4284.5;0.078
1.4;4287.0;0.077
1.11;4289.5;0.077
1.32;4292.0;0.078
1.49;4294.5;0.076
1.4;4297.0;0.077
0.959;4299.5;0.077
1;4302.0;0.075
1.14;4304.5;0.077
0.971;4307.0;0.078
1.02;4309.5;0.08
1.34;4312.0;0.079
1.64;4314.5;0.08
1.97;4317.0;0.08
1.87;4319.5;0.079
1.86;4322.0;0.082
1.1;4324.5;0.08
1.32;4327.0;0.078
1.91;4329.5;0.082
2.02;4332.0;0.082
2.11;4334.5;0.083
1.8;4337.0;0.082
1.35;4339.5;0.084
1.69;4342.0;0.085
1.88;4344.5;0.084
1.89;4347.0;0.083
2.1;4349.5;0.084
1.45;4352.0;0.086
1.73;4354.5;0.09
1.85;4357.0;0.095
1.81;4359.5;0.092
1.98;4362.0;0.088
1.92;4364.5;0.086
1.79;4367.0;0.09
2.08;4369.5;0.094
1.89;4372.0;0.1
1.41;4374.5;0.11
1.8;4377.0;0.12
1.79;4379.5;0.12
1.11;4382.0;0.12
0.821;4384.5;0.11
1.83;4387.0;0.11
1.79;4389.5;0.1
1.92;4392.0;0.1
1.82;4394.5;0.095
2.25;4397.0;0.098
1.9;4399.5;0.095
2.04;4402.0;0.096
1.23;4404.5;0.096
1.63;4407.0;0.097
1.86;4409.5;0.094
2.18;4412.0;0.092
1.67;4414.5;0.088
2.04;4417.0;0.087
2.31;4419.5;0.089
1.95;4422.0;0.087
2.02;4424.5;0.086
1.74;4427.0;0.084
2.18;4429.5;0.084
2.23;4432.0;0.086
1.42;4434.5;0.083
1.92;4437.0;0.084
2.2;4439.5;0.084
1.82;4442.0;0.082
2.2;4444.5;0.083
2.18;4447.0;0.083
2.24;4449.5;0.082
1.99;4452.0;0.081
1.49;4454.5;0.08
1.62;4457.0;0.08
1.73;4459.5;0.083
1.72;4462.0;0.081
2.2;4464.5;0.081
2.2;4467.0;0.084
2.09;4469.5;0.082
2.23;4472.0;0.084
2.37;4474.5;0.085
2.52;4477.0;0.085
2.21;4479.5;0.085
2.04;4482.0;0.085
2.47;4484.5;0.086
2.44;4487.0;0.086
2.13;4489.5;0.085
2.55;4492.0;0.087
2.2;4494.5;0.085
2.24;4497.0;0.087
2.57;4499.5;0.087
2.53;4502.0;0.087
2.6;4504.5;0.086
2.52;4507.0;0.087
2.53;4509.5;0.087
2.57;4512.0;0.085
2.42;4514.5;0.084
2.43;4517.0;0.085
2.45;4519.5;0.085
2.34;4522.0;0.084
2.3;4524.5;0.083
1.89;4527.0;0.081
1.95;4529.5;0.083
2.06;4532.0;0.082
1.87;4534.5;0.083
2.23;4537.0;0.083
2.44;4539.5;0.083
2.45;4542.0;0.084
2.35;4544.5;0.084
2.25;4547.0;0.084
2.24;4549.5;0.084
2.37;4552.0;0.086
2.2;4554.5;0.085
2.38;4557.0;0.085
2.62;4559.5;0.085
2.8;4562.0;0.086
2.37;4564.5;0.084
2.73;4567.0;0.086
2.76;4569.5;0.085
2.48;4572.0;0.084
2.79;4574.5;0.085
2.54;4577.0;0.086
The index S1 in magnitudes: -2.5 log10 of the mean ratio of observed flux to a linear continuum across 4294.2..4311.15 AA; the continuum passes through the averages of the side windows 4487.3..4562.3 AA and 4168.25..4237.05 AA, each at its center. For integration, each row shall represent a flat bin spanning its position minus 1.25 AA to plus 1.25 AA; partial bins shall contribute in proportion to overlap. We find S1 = 0.44 mag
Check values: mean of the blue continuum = 1.39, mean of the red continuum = 2.34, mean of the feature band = 1.13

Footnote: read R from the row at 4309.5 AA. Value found 1.02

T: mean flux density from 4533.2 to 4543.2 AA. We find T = 2.25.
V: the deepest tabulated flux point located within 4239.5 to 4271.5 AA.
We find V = 1.03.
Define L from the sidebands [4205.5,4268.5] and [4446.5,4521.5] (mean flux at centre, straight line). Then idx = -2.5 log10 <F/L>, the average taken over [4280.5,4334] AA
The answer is 0.13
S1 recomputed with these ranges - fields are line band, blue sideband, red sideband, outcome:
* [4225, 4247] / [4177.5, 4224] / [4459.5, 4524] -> 0.20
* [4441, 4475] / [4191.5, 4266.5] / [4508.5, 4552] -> 0.03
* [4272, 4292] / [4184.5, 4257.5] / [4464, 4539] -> 0.17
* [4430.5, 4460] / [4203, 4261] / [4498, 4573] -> 0.08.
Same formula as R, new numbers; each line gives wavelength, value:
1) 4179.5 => 1.76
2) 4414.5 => 1.67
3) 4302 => 1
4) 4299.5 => 0.959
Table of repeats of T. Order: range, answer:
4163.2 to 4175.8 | 1.46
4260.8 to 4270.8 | 1.45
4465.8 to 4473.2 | 2.17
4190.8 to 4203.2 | 1.35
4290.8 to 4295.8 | 1.41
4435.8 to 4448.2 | 2.06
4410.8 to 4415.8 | 1.92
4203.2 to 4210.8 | 1.59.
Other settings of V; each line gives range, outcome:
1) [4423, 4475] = 1.42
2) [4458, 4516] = 1.72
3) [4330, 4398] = 0.821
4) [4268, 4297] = 0.844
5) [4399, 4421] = 1.23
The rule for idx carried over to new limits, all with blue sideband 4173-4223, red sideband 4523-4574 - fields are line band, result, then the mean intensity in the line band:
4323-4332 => 0.17 mag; 1.53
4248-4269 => 0.20 mag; 1.34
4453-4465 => 0.22 mag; 1.73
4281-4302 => 0.27 mag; 1.32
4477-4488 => -0.06 mag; 2.31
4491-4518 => -0.11 mag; 2.47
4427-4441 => 0.05 mag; 1.96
